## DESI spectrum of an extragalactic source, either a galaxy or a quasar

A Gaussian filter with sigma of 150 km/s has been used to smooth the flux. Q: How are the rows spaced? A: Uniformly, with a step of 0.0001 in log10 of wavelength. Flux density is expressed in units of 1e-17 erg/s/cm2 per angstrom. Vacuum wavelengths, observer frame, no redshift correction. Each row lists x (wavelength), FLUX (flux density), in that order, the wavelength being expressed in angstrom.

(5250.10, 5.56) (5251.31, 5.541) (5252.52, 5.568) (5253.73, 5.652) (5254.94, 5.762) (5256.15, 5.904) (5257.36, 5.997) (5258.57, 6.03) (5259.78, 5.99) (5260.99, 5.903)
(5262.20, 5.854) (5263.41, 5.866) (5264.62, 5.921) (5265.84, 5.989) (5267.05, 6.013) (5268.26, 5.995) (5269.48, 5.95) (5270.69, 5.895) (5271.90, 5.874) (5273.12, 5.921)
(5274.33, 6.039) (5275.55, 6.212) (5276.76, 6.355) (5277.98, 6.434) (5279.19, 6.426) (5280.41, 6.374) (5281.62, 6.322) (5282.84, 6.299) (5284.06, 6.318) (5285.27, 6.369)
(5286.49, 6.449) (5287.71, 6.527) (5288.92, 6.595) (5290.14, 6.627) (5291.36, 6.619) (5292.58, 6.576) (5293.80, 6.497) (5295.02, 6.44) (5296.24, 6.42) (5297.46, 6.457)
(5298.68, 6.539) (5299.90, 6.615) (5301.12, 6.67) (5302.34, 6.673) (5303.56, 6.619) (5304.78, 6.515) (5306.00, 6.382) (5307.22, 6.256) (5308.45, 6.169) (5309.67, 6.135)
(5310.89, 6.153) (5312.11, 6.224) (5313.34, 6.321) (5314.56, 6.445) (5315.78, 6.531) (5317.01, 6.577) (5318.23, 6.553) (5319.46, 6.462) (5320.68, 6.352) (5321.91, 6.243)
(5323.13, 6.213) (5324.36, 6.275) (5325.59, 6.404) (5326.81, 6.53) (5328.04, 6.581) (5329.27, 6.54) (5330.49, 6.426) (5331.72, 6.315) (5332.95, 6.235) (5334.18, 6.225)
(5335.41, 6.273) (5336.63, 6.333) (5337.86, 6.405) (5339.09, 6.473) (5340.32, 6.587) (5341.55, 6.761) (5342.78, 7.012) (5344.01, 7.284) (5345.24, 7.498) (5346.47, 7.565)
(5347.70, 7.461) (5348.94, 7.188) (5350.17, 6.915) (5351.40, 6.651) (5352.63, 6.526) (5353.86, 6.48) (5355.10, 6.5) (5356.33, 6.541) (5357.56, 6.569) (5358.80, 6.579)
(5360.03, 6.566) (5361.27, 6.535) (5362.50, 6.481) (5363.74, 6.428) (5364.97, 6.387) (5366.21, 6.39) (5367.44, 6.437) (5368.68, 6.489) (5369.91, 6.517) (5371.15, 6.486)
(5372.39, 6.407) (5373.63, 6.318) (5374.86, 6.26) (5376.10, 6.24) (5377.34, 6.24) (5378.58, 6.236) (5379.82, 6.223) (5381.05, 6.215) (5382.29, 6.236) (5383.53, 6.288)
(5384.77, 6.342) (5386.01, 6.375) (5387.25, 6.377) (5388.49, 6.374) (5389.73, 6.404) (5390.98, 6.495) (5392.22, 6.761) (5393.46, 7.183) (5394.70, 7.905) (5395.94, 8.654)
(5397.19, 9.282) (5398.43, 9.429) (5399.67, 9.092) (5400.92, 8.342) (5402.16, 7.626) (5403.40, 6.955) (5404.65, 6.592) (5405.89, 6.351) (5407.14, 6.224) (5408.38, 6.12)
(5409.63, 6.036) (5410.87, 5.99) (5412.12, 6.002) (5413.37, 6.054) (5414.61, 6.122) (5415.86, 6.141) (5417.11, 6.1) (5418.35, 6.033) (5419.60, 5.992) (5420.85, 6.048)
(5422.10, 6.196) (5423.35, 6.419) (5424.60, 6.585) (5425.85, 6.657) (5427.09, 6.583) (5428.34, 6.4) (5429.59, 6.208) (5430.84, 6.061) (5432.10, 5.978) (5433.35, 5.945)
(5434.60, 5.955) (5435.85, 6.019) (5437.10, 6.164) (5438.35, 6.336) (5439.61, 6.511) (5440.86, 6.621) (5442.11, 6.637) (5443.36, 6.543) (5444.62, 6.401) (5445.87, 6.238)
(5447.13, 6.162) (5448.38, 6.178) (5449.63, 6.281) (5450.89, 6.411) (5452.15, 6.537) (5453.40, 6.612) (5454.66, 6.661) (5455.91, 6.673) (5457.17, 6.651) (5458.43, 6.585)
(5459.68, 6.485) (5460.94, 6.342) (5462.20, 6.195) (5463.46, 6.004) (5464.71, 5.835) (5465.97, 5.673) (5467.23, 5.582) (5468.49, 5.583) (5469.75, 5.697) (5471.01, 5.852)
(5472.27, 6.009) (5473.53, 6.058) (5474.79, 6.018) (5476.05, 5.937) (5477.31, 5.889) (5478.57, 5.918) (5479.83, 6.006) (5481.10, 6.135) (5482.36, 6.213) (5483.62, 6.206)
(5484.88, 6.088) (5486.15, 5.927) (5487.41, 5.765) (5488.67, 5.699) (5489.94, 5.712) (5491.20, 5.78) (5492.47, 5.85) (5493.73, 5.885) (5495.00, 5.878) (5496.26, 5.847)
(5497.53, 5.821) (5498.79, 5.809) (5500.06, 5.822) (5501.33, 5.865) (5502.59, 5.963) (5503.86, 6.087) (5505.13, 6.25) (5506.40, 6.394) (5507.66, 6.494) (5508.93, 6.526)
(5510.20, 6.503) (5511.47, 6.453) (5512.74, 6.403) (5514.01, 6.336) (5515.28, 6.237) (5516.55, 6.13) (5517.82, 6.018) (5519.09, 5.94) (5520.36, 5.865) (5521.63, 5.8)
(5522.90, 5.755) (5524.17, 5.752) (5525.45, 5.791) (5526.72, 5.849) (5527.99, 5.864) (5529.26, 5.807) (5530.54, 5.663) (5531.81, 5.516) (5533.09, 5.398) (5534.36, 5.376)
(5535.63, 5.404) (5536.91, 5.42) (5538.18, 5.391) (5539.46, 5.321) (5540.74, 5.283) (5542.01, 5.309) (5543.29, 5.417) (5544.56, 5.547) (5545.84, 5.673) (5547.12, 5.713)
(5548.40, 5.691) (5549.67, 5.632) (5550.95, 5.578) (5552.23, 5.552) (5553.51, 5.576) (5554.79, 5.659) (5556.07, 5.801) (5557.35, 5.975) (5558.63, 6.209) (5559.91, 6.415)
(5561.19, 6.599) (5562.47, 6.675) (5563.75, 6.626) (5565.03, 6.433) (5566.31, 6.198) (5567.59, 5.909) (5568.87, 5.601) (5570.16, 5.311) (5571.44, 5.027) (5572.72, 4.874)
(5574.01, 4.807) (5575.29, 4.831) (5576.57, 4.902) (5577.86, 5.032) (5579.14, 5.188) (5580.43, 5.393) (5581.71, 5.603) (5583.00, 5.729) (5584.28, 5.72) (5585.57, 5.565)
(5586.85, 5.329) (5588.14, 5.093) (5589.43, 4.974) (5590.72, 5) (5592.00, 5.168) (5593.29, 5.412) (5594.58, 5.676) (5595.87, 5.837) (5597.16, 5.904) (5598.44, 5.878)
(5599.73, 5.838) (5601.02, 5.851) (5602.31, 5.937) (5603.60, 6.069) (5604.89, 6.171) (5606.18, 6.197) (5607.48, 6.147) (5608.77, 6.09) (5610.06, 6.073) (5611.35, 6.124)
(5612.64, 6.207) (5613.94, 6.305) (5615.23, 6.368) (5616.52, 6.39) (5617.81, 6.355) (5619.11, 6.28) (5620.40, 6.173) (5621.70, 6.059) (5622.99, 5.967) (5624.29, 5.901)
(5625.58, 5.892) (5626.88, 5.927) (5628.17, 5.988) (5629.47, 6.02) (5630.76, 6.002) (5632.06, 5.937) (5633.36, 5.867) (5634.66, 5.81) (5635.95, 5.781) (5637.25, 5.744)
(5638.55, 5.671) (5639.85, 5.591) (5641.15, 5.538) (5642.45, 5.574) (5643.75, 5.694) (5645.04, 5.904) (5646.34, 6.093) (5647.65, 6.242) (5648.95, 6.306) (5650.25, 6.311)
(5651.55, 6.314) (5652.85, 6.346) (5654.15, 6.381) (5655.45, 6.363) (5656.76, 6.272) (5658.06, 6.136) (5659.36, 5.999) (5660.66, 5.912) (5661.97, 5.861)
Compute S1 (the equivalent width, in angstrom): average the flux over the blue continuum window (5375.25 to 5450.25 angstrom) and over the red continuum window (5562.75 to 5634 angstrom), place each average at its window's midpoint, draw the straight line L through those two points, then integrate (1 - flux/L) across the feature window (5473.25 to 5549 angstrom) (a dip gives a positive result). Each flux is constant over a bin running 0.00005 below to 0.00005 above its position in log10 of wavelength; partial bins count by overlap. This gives 3.4 angstrom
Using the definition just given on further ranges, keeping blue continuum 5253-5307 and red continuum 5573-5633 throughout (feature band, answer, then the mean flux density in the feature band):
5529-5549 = 1.3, 5.49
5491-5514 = -0.7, 6.1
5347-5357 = -1.1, 6.79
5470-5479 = 0.0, 5.95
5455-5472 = -0.4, 6.1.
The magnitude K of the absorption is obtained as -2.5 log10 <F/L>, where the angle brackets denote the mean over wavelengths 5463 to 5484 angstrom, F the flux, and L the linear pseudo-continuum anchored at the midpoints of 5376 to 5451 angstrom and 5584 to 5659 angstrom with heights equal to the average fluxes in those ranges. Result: 0.08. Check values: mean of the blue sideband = 6.57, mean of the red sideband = 5.93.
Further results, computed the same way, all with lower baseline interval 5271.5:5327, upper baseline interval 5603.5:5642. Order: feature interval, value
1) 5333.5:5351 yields -0.084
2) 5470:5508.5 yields 0.035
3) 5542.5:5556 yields 0.092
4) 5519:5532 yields 0.063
